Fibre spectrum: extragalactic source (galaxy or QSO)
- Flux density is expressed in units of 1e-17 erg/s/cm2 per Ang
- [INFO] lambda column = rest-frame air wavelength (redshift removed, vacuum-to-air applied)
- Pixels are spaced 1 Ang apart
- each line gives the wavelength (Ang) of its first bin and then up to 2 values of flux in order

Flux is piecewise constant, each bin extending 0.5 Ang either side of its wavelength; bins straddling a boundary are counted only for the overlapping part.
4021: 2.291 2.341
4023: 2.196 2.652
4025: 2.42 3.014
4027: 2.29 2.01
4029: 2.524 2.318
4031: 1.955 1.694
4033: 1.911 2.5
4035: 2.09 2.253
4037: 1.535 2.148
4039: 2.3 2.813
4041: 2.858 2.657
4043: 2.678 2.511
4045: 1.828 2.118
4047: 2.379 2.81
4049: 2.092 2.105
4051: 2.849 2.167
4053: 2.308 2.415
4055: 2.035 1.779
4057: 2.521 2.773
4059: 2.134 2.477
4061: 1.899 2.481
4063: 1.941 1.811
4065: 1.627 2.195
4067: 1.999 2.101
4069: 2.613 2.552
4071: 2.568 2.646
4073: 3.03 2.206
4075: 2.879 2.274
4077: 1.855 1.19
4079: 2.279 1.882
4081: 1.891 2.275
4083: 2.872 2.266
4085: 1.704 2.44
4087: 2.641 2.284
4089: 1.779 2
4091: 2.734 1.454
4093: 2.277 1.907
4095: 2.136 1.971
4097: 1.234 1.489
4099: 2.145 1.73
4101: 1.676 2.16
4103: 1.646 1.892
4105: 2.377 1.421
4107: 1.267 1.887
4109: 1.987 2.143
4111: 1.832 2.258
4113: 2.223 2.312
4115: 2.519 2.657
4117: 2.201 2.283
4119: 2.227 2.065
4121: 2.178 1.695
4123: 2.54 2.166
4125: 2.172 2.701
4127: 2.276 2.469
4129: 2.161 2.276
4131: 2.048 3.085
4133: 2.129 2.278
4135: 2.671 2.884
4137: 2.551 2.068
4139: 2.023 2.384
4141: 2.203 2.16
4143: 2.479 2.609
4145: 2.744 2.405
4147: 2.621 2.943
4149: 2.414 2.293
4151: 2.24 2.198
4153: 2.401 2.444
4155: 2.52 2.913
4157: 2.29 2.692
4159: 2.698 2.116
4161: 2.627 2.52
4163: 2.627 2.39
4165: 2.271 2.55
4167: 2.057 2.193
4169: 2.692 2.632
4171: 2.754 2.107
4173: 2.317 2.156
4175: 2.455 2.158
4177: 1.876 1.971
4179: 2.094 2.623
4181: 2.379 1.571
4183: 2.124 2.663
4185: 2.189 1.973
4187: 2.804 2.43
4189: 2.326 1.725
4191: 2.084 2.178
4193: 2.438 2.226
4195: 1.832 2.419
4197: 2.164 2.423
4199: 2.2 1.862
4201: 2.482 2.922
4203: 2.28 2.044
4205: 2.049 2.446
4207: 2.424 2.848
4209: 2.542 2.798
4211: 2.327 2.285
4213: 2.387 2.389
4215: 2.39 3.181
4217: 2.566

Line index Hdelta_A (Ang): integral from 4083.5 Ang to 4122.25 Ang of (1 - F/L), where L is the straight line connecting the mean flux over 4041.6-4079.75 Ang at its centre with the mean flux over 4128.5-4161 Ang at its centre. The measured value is 5.4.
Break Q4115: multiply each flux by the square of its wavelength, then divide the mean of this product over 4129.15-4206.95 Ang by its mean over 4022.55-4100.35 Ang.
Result 1.1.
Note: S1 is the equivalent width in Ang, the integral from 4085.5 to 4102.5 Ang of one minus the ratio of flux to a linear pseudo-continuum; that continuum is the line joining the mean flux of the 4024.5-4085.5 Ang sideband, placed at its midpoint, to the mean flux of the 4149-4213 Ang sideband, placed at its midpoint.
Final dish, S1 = 2.1 Ang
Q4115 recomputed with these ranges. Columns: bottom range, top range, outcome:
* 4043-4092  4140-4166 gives 1.15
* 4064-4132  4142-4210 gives 1.15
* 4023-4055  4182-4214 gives 1.07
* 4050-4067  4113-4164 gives 1.13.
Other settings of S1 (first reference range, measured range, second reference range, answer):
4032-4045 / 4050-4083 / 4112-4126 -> 0.7 Ang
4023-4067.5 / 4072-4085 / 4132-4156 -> 0.5 Ang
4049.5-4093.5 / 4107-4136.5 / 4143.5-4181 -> 0.9 Ang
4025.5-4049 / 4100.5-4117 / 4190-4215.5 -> 2.1 Ang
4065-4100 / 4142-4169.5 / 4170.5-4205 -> -3.2 Ang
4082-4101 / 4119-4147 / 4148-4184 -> -1.5 Ang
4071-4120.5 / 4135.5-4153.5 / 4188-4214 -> -1.9 Ang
